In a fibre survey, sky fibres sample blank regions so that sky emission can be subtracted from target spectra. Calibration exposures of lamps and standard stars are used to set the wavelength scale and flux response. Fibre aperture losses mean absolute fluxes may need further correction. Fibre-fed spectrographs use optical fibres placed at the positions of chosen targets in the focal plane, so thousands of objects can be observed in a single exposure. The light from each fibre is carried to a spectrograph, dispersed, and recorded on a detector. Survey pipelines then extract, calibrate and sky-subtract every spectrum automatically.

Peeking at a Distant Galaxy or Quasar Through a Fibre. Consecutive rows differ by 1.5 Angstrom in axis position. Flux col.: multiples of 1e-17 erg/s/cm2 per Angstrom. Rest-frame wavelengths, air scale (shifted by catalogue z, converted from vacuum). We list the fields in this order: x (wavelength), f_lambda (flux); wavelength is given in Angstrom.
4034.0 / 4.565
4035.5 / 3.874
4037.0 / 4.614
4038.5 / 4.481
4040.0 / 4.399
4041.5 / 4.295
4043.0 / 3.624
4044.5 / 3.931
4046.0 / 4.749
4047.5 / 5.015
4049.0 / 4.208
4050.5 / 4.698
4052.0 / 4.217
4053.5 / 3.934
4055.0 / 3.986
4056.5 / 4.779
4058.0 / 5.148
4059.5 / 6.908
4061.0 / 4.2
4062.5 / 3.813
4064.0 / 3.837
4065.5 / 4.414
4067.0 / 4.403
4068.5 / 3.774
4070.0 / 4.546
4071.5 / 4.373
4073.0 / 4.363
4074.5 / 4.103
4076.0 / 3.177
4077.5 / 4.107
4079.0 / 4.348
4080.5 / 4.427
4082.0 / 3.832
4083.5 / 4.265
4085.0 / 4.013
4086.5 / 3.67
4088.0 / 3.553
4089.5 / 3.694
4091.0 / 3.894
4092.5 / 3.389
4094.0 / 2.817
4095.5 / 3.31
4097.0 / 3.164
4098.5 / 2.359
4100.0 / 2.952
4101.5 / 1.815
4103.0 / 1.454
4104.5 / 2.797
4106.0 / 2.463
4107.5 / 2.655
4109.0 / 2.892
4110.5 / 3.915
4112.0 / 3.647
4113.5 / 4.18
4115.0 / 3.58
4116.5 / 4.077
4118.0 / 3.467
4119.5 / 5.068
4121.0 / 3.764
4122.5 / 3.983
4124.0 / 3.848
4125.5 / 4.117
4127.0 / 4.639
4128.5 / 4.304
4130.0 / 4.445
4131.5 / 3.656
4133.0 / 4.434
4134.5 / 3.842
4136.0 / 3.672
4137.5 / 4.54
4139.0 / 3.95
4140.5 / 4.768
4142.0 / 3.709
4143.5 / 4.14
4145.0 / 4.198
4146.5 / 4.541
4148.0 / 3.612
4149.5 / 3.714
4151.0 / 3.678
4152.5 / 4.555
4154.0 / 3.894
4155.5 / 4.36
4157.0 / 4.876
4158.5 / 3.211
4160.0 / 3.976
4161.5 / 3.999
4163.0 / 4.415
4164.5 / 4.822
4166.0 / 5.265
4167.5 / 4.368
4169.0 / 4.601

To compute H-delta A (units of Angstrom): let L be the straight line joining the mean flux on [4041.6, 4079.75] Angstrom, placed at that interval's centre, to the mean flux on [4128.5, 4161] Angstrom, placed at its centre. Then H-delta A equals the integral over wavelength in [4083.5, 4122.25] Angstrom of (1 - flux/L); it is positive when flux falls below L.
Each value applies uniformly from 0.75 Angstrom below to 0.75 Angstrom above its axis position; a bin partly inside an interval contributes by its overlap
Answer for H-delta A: 8.1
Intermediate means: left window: 4.35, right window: 4.09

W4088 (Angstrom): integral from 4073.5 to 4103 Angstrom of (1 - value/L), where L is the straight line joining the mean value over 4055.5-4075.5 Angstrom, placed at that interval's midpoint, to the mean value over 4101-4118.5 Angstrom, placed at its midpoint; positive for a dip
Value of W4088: 2.5 Angstrom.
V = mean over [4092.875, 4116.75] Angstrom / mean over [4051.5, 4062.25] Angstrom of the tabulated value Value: 0.63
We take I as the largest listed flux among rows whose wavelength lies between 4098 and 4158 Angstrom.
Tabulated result 5.068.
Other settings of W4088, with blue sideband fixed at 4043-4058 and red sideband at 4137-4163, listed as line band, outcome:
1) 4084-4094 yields 1.5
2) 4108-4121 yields 1.2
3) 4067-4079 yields 0.6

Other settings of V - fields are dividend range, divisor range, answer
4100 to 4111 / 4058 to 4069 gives 0.57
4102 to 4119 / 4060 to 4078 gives 0.77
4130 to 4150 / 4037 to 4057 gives 0.94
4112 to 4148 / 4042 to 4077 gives 0.94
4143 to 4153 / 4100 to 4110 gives 1.67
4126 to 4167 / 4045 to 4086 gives 0.96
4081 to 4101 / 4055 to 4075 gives 0.77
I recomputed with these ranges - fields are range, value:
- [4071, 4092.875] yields 4.427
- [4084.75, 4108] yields 4.013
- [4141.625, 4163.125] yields 4.876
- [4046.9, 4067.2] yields 6.908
